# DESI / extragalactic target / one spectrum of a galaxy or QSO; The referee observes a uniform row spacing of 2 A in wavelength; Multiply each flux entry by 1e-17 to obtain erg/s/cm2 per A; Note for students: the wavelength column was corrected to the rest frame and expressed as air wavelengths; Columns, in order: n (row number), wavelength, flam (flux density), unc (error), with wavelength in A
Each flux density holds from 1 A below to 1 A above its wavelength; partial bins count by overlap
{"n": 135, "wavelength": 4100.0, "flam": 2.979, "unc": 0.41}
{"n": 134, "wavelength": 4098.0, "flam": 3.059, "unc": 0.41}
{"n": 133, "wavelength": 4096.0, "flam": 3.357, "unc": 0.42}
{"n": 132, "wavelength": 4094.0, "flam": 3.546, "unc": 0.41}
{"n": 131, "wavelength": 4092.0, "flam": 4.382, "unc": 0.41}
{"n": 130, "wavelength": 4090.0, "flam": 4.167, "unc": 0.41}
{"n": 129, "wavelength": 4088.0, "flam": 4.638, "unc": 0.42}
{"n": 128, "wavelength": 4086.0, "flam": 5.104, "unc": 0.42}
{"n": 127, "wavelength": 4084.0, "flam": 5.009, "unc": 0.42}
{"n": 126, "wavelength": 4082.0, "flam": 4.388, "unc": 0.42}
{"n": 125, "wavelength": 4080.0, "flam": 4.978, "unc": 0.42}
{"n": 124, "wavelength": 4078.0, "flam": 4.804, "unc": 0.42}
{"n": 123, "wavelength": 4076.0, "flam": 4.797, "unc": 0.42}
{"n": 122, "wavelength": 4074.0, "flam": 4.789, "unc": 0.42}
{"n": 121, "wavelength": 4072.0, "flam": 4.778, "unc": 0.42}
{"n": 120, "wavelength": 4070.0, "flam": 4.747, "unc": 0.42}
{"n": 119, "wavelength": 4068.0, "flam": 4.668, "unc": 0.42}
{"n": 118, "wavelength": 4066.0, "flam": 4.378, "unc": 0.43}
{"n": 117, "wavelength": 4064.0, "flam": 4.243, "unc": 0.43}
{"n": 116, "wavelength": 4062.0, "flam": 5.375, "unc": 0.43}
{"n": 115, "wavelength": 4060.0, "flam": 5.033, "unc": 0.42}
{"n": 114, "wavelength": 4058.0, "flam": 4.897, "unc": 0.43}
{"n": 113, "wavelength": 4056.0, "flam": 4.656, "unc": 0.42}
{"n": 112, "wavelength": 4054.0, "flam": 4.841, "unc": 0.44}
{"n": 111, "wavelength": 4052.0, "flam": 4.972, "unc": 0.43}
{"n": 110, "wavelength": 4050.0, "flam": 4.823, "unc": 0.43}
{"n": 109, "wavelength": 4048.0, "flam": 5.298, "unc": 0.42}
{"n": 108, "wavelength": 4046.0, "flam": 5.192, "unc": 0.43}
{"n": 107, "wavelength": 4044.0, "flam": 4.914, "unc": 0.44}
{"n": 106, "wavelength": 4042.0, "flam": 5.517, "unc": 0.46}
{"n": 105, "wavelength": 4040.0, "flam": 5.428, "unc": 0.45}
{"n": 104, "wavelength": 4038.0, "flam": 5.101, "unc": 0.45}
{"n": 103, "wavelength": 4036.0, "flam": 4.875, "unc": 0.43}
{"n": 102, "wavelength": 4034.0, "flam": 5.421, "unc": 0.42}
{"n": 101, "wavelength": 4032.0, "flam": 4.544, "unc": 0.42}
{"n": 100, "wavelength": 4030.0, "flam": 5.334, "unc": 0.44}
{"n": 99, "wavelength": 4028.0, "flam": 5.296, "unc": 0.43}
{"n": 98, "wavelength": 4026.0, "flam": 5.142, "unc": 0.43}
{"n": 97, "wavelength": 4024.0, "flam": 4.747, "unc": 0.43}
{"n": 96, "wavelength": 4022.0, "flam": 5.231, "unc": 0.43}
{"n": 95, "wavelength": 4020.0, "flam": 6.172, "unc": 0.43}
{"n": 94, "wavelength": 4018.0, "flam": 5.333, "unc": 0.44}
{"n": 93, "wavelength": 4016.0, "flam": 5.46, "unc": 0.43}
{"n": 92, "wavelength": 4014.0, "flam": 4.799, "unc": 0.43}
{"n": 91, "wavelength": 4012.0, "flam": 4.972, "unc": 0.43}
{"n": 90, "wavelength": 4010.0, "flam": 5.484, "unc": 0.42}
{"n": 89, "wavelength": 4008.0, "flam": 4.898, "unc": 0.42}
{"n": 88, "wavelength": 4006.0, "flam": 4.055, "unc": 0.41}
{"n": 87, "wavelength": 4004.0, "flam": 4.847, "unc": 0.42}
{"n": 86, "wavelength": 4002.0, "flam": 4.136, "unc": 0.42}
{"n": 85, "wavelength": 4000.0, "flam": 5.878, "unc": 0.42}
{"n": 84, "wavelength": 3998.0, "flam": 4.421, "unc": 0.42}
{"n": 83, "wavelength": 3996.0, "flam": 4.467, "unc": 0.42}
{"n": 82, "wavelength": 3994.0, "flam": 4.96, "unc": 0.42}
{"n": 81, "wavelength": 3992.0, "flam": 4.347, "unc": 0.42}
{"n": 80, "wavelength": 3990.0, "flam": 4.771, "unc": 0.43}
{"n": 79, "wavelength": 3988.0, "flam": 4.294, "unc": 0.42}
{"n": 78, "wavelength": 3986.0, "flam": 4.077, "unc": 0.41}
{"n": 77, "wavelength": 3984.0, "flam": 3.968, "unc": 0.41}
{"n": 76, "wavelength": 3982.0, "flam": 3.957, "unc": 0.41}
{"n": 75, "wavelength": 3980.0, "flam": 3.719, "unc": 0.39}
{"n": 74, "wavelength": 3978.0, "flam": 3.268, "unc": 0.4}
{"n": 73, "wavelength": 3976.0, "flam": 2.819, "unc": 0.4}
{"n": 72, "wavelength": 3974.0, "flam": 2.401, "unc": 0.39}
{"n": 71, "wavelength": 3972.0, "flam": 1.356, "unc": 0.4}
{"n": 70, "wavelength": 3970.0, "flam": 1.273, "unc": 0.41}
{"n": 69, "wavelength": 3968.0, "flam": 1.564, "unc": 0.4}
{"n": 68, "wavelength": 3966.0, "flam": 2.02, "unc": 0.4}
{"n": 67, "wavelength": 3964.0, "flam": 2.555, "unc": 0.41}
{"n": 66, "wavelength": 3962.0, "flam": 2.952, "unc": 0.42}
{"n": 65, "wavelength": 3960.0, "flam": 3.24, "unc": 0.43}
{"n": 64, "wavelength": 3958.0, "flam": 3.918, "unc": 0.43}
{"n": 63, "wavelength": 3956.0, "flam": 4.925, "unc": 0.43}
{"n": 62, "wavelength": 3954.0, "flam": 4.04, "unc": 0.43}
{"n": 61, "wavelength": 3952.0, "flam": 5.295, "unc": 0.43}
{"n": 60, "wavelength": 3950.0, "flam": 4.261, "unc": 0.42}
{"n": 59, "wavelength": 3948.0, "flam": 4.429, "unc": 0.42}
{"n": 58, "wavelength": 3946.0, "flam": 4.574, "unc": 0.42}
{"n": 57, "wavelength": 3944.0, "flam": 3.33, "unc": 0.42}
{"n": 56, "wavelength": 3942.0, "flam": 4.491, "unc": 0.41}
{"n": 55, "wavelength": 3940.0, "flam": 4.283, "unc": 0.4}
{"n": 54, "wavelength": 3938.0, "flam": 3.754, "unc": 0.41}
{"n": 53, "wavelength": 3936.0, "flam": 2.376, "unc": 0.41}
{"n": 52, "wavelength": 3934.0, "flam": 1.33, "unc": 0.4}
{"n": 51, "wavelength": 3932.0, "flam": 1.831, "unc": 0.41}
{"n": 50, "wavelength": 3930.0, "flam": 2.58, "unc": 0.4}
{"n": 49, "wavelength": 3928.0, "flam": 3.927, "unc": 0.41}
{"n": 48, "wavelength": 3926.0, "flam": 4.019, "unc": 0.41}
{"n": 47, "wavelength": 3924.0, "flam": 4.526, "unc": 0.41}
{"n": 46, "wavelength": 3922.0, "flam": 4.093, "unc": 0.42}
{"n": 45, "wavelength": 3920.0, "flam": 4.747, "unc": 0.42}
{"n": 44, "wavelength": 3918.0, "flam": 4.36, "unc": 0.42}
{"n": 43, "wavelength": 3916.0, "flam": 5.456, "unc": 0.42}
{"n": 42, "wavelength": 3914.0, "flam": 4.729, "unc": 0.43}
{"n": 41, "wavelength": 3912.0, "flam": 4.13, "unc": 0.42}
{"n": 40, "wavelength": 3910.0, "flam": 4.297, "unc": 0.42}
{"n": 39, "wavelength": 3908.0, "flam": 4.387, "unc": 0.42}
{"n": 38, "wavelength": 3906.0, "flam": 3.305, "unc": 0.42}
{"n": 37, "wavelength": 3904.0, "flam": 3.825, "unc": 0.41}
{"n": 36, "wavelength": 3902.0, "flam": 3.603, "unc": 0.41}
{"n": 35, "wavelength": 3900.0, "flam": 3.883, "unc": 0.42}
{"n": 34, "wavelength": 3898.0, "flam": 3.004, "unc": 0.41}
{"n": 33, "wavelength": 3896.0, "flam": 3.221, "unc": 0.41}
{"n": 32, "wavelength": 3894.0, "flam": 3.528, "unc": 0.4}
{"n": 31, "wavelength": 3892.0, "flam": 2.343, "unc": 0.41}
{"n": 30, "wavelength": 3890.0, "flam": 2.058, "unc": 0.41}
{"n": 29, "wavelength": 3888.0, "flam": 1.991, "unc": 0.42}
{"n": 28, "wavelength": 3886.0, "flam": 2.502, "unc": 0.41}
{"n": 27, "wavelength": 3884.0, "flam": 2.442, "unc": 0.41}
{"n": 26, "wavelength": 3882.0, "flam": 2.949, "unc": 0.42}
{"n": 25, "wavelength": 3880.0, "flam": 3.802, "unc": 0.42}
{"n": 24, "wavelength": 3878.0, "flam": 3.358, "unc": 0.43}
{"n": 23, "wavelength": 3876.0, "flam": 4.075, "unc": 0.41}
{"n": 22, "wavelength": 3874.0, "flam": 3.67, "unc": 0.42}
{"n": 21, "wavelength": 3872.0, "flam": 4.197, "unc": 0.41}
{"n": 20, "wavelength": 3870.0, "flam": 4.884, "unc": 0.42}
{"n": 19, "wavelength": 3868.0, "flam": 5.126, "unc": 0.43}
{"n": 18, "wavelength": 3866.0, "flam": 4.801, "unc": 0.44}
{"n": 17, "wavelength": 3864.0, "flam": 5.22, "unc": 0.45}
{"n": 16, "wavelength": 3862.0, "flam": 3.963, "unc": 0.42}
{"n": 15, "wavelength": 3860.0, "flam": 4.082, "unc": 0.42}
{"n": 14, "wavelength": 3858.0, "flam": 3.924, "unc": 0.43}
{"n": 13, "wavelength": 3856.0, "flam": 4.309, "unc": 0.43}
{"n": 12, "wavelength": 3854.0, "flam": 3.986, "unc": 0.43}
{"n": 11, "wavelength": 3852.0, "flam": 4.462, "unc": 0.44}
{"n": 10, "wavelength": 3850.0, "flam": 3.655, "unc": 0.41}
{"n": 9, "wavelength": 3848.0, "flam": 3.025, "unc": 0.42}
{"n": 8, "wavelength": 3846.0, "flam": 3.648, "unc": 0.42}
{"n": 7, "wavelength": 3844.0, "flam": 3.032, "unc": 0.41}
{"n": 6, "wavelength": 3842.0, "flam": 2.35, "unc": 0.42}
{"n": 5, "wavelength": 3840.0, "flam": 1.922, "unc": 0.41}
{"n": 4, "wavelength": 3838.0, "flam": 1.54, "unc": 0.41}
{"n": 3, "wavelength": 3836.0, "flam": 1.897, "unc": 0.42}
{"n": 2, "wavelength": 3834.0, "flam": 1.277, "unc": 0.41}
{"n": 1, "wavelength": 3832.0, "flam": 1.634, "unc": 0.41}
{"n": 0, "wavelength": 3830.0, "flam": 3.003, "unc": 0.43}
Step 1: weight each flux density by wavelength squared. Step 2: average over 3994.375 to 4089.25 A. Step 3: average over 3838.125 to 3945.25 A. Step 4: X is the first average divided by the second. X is 1.5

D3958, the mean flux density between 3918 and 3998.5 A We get 3.58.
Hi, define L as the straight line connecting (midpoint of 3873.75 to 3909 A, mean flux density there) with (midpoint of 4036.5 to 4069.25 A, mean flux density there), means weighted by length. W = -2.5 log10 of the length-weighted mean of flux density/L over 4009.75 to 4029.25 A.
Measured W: -0.146 mag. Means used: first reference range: 3.21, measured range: 5.26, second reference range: 4.96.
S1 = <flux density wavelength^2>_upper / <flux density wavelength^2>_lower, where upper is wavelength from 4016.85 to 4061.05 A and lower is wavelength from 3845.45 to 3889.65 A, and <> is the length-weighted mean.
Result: 1.47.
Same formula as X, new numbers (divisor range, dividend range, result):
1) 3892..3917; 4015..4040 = 1.43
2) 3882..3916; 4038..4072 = 1.58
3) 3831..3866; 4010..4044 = 1.77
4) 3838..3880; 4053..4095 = 1.36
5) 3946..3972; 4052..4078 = 1.51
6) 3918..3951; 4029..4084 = 1.42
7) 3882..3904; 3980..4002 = 1.61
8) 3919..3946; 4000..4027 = 1.49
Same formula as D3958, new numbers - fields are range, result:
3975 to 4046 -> 4.77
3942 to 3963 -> 4.12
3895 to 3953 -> 3.86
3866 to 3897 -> 3.39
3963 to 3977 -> 2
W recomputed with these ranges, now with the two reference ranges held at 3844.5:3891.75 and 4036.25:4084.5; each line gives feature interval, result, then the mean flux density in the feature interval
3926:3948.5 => 0.23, 3.36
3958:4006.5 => 0.24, 3.56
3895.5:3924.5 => -0.04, 4.11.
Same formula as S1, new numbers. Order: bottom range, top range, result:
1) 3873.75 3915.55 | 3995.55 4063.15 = 1.58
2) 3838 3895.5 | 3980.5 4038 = 1.49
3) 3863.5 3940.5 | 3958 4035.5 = 1.20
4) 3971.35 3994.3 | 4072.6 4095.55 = 1.31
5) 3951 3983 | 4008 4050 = 1.74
